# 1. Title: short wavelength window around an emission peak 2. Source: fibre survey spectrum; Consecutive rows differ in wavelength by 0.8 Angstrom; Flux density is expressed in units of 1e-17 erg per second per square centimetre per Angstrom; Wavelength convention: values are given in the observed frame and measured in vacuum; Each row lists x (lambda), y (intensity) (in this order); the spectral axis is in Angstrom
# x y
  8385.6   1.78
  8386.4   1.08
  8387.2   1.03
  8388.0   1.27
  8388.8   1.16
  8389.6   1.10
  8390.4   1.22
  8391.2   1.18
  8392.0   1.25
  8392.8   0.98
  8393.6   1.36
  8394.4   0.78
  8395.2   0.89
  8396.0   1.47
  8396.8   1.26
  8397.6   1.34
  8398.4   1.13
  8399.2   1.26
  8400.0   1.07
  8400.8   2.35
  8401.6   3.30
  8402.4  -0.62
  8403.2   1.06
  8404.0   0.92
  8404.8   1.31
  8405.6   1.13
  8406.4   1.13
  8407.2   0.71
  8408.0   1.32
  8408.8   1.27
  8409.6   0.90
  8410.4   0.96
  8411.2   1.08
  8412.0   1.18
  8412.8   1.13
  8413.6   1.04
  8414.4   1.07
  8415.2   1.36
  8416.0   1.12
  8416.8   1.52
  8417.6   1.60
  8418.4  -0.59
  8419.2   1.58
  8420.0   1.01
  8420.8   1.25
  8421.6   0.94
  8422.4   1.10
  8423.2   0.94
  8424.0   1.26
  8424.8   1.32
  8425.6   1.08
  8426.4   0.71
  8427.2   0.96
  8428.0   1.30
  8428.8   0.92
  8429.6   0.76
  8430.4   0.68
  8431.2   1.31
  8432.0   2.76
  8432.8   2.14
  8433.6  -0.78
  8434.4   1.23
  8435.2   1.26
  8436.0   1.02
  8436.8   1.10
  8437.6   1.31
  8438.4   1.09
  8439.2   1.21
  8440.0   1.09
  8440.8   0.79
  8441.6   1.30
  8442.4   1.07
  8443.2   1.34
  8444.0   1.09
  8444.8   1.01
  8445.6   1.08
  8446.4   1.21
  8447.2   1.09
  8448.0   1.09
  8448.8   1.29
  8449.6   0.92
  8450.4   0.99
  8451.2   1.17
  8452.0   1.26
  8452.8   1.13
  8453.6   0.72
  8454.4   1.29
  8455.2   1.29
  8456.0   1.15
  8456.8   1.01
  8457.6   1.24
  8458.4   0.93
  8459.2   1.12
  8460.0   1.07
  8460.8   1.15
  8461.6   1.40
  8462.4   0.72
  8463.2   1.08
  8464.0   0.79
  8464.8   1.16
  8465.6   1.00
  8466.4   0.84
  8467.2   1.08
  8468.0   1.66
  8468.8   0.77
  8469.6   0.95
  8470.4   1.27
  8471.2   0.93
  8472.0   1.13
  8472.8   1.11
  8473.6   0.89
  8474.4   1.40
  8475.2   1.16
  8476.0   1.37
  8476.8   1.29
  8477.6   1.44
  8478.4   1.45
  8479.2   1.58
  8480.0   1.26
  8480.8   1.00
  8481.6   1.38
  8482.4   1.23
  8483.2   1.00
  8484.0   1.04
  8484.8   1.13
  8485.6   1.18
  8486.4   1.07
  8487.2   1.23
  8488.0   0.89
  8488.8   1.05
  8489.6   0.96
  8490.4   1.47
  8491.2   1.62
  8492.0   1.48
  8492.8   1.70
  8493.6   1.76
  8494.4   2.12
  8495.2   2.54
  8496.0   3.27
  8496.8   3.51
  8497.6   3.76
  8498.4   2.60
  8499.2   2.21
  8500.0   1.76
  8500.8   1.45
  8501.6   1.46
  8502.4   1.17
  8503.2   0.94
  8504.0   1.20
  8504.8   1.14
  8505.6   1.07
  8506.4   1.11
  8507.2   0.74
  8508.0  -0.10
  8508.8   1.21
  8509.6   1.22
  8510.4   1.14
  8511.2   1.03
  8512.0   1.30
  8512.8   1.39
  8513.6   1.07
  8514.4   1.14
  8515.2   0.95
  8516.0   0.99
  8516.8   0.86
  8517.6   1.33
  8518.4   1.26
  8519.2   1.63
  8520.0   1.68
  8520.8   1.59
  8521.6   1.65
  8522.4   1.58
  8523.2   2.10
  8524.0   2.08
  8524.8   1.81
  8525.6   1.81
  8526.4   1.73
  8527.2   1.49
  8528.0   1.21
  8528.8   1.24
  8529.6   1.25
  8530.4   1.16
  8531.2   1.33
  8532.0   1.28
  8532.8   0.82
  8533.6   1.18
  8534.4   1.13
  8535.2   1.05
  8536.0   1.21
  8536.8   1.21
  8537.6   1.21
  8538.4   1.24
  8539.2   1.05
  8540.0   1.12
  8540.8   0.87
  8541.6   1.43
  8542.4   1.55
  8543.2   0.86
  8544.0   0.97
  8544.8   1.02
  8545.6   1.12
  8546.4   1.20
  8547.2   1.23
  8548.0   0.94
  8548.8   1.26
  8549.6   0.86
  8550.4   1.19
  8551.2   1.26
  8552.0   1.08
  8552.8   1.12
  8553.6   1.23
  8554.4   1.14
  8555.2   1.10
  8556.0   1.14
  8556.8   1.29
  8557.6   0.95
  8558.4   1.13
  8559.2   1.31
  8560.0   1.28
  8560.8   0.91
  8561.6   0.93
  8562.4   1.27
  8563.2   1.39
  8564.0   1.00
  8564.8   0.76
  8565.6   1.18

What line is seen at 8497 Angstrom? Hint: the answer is Halpha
